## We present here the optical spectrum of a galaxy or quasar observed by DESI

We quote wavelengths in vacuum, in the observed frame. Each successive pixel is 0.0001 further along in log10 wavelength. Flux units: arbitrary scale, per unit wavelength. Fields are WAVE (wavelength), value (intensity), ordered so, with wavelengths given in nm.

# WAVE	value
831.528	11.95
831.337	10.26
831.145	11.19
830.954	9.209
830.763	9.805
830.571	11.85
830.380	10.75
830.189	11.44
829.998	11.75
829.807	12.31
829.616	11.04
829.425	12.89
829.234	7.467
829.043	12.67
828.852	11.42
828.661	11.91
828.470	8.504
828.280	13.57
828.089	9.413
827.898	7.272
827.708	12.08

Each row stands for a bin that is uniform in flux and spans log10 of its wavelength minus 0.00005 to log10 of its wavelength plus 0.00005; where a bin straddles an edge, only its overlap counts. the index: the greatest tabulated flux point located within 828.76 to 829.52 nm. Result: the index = 12.89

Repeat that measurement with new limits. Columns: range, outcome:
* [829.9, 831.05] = 11.85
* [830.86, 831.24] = 11.19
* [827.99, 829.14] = 13.57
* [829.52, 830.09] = 12.31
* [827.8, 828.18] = 9.413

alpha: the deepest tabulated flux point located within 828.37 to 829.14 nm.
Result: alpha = 8.504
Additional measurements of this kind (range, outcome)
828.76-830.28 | 7.467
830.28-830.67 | 10.75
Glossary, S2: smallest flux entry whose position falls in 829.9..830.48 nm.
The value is 10.75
